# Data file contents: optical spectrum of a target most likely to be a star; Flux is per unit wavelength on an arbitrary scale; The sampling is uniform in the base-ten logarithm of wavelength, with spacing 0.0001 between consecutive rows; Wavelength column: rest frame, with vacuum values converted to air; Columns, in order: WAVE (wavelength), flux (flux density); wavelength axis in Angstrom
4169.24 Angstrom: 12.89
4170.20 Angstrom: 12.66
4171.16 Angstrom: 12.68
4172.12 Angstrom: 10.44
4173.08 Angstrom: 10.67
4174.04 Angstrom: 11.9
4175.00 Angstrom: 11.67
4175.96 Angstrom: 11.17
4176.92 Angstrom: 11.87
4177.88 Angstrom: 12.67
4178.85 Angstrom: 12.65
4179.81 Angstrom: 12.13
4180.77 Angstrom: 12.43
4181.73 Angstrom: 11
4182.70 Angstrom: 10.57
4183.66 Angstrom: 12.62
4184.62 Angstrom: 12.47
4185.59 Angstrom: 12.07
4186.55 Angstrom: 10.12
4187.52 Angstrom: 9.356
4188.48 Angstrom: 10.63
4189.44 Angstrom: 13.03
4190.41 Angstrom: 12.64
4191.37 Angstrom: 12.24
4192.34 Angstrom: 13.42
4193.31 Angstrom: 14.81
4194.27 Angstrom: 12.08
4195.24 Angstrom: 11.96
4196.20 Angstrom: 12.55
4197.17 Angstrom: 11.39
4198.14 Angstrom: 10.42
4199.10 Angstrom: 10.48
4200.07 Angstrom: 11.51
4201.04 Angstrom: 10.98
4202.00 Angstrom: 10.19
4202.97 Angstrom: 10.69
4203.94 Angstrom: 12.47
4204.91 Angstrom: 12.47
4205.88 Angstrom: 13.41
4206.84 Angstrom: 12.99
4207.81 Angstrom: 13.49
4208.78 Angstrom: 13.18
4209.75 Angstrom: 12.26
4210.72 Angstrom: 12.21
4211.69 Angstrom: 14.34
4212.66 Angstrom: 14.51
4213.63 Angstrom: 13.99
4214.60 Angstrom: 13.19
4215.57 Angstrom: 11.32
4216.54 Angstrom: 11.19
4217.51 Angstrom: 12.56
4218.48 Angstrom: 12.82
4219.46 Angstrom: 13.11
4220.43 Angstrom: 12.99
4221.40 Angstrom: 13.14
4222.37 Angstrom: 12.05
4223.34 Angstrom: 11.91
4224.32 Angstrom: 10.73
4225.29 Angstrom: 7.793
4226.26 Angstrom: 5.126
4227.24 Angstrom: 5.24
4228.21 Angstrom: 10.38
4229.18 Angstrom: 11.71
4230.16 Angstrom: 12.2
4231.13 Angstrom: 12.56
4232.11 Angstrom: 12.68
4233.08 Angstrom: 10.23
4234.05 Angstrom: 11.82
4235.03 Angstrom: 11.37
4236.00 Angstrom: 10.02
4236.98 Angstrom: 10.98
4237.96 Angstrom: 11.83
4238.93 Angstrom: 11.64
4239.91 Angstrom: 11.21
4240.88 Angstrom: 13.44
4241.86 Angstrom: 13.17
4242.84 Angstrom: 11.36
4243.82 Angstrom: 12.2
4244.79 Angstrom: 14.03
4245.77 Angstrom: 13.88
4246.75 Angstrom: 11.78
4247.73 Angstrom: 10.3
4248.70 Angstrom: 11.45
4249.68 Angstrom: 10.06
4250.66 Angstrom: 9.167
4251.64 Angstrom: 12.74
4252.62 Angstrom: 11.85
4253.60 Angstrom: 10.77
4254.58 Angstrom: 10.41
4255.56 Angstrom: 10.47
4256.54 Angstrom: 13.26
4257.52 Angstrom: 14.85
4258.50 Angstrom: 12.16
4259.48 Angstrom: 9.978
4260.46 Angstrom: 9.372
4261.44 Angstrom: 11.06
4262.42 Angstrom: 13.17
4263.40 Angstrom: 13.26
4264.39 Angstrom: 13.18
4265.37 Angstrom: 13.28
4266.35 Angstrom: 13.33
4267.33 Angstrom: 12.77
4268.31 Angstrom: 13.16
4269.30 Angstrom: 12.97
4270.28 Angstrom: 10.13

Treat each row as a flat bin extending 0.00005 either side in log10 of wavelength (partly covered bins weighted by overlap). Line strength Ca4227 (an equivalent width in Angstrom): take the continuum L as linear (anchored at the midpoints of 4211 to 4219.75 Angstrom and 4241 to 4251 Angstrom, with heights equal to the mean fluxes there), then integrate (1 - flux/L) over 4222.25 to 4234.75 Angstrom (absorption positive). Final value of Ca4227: 2.17 Angstrom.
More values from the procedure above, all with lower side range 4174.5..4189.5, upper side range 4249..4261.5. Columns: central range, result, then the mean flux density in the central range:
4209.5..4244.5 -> -0.80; 11.7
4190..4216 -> -2.04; 12.4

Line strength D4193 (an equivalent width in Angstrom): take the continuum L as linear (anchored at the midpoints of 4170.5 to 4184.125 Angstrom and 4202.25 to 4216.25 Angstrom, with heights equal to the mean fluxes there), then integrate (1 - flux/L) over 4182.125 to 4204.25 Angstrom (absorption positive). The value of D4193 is 1.1 Angstrom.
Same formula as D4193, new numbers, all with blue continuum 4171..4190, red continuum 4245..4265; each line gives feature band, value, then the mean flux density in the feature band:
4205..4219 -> -1.6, 12.9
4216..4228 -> 1.0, 10.7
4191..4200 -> -0.4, 12.1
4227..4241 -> 0.6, 11.2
